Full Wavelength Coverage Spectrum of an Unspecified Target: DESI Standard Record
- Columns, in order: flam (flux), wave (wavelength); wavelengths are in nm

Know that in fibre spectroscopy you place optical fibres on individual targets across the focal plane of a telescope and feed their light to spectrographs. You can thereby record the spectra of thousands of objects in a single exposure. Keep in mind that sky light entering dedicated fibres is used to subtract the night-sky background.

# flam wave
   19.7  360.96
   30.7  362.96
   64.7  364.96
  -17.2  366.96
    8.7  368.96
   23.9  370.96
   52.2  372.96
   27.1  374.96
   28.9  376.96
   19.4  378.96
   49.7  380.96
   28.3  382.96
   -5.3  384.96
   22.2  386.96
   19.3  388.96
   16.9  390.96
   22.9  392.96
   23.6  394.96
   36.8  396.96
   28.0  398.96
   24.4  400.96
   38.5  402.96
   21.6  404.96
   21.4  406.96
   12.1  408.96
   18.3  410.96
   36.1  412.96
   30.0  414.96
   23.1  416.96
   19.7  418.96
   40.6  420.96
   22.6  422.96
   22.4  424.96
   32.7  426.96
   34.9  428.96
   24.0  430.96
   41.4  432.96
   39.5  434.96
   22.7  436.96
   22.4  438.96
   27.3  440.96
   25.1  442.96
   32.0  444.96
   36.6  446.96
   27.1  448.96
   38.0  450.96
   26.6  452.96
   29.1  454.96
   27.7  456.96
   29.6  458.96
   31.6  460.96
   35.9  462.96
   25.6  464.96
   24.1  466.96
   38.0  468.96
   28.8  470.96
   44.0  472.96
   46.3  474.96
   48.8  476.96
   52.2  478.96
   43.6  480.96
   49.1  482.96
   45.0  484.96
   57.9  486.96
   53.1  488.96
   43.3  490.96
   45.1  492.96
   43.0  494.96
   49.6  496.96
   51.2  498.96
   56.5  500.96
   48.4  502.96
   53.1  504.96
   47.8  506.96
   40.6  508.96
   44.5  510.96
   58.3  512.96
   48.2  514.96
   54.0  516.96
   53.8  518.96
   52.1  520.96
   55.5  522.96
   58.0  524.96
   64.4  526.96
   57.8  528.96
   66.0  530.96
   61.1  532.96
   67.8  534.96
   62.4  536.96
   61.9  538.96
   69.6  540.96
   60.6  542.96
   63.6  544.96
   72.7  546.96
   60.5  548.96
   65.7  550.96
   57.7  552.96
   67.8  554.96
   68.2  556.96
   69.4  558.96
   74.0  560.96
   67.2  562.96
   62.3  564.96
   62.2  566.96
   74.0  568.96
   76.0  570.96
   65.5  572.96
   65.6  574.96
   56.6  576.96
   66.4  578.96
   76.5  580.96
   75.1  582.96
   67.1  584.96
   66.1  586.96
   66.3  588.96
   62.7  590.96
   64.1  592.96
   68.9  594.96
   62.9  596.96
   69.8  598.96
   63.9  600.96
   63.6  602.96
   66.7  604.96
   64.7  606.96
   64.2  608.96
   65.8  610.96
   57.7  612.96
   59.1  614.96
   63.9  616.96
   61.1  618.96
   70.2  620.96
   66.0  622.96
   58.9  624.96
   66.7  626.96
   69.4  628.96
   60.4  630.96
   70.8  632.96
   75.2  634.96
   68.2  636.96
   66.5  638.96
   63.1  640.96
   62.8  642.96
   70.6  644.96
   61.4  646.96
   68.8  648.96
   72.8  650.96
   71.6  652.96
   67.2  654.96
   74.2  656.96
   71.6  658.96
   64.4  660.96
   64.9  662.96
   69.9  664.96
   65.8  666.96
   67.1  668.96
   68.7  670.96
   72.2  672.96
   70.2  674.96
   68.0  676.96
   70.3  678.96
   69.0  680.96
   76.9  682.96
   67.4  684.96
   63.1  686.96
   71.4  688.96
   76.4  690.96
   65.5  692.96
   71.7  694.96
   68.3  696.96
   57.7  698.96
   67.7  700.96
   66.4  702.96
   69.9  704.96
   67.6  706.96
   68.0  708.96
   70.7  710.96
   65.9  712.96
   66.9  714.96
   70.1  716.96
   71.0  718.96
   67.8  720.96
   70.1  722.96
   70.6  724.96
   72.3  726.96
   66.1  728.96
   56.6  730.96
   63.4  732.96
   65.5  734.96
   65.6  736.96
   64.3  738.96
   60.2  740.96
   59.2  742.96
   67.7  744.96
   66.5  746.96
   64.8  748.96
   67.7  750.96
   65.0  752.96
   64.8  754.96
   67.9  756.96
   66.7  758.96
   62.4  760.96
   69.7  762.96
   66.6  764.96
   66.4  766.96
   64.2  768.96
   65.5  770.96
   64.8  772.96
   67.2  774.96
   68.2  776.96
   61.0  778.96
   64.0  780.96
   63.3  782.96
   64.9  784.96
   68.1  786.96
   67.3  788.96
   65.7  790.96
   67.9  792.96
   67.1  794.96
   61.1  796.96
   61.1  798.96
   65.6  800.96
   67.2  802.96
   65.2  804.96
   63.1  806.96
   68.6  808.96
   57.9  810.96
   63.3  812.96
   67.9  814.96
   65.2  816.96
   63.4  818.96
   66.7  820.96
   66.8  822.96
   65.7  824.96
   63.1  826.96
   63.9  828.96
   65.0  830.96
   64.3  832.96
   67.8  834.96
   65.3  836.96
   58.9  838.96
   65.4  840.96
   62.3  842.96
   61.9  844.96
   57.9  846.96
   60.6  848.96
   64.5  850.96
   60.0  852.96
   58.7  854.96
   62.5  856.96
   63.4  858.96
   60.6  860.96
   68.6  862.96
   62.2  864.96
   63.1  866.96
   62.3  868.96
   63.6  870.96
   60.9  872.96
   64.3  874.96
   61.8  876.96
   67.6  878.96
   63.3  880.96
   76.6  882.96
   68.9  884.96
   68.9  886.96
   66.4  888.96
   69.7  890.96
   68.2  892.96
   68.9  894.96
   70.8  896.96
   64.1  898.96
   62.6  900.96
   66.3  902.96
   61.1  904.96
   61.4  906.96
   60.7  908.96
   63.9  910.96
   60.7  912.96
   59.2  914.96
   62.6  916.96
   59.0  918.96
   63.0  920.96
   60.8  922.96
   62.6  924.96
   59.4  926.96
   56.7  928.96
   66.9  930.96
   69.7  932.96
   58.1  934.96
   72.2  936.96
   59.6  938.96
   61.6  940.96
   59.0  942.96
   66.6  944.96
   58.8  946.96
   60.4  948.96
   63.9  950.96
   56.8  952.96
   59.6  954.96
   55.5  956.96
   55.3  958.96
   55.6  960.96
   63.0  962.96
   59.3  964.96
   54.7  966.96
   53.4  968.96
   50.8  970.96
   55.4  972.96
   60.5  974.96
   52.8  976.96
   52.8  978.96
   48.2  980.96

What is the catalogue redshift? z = 0.185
